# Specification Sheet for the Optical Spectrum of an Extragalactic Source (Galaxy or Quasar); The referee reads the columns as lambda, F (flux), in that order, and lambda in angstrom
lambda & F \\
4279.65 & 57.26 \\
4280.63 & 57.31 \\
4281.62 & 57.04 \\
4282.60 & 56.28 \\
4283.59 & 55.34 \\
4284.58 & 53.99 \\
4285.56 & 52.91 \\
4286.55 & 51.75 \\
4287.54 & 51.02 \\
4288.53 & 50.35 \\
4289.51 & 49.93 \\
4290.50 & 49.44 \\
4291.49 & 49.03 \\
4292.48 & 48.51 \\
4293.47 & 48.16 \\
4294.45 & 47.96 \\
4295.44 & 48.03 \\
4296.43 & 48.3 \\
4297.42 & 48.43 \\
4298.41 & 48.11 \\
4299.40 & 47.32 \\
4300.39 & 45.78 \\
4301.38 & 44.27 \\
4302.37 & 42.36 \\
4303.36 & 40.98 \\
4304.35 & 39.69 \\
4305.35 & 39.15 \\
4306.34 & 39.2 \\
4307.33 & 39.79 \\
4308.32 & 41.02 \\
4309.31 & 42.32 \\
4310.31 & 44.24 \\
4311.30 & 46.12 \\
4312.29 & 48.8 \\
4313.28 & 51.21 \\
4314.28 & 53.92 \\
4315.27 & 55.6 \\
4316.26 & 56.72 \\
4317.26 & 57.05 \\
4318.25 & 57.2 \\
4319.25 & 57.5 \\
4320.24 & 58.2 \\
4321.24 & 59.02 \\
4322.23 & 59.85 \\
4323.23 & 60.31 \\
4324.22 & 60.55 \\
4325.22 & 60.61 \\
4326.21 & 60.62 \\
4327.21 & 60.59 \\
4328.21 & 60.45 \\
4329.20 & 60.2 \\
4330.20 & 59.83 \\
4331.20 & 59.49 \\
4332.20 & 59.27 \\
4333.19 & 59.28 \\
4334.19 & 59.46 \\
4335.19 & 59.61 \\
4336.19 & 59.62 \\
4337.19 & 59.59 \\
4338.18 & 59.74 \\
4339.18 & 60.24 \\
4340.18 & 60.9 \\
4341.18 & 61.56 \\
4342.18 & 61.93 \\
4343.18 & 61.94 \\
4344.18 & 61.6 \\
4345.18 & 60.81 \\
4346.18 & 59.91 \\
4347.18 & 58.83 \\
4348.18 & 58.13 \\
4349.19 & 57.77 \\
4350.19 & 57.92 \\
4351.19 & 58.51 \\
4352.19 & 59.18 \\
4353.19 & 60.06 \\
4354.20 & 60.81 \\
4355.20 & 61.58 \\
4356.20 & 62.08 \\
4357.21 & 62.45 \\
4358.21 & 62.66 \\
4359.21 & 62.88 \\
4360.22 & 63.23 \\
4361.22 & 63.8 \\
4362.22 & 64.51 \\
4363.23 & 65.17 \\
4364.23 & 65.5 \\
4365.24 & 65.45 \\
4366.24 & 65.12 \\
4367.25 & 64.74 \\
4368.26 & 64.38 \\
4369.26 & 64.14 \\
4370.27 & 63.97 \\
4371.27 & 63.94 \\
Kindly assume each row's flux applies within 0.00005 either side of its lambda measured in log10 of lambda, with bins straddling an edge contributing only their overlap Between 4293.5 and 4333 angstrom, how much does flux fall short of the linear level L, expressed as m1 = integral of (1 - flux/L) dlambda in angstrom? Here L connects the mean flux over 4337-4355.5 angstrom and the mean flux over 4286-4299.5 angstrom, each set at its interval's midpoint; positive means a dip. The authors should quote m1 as 1.4 angstrom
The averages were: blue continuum 49.1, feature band 51.6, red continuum 60.1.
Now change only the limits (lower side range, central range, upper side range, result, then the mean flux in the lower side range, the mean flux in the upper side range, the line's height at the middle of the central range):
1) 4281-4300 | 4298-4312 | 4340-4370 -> 2.7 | 50.6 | 61.9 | 53.2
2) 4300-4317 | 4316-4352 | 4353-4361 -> -3.7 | 45.5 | 62.1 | 54.2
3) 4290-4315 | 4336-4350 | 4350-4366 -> -0.6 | 45.8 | 62.4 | 57.9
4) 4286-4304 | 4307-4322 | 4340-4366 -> 0.3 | 47.7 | 61.6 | 52.4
